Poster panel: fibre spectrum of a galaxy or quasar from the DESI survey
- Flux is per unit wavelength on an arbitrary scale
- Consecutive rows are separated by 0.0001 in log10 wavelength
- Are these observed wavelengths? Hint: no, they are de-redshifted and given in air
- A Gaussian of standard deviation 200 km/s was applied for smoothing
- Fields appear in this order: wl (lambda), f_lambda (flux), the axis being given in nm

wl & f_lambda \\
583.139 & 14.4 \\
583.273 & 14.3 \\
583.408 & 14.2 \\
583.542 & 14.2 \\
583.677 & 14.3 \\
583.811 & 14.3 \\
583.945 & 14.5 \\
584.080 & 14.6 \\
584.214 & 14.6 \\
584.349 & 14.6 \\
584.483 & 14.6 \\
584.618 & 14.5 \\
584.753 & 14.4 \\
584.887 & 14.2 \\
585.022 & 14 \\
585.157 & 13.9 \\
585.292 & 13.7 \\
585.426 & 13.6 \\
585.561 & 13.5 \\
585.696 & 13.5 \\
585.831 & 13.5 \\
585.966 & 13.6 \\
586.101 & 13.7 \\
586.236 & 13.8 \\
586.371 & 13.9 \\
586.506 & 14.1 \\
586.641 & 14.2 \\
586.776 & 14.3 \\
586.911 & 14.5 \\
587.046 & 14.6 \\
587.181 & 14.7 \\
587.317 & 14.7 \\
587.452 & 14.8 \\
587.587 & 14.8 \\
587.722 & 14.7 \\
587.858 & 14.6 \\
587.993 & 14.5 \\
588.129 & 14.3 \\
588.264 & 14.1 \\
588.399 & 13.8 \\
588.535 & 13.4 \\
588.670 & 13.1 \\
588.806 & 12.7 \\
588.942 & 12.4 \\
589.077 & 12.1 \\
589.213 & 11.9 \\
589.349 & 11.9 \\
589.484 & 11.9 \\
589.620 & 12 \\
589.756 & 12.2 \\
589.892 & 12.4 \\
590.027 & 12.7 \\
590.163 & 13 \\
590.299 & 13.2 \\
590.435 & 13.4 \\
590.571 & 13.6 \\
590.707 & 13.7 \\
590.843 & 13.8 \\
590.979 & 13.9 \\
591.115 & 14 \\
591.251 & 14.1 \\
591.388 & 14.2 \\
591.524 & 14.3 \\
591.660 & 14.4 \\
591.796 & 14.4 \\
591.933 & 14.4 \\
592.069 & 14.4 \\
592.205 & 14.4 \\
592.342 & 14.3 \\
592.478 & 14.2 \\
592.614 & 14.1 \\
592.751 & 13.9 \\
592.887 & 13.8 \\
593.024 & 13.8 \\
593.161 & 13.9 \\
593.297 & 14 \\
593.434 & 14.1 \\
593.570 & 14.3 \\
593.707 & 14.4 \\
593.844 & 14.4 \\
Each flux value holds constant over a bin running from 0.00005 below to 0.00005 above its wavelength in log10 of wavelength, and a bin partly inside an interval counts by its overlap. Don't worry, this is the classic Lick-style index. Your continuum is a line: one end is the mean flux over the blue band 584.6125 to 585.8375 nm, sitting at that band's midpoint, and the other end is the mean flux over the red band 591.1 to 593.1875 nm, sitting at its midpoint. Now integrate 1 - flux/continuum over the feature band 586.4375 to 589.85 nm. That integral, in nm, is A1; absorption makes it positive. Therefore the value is 0.09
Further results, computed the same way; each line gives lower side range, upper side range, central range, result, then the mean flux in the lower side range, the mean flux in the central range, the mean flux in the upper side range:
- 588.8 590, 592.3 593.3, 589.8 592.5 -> -0.15 nm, 12.2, 13.8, 14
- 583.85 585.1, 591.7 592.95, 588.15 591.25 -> 0.28 nm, 14.4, 13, 14.2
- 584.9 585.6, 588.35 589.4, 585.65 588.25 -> -0.20 nm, 13.8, 14.3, 12.6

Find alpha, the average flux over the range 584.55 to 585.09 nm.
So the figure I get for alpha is 14.3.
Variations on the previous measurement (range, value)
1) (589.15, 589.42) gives 11.9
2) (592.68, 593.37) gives 13.9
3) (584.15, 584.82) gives 14.5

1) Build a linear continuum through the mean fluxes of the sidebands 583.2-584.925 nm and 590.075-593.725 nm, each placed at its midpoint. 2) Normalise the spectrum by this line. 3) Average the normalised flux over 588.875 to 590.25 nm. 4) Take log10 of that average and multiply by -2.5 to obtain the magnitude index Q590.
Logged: 0.15 mag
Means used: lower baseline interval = 14.4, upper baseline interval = 14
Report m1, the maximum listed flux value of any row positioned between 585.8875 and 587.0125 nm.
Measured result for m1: 14.5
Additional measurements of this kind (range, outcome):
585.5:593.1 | 14.8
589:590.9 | 13.8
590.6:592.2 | 14.4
